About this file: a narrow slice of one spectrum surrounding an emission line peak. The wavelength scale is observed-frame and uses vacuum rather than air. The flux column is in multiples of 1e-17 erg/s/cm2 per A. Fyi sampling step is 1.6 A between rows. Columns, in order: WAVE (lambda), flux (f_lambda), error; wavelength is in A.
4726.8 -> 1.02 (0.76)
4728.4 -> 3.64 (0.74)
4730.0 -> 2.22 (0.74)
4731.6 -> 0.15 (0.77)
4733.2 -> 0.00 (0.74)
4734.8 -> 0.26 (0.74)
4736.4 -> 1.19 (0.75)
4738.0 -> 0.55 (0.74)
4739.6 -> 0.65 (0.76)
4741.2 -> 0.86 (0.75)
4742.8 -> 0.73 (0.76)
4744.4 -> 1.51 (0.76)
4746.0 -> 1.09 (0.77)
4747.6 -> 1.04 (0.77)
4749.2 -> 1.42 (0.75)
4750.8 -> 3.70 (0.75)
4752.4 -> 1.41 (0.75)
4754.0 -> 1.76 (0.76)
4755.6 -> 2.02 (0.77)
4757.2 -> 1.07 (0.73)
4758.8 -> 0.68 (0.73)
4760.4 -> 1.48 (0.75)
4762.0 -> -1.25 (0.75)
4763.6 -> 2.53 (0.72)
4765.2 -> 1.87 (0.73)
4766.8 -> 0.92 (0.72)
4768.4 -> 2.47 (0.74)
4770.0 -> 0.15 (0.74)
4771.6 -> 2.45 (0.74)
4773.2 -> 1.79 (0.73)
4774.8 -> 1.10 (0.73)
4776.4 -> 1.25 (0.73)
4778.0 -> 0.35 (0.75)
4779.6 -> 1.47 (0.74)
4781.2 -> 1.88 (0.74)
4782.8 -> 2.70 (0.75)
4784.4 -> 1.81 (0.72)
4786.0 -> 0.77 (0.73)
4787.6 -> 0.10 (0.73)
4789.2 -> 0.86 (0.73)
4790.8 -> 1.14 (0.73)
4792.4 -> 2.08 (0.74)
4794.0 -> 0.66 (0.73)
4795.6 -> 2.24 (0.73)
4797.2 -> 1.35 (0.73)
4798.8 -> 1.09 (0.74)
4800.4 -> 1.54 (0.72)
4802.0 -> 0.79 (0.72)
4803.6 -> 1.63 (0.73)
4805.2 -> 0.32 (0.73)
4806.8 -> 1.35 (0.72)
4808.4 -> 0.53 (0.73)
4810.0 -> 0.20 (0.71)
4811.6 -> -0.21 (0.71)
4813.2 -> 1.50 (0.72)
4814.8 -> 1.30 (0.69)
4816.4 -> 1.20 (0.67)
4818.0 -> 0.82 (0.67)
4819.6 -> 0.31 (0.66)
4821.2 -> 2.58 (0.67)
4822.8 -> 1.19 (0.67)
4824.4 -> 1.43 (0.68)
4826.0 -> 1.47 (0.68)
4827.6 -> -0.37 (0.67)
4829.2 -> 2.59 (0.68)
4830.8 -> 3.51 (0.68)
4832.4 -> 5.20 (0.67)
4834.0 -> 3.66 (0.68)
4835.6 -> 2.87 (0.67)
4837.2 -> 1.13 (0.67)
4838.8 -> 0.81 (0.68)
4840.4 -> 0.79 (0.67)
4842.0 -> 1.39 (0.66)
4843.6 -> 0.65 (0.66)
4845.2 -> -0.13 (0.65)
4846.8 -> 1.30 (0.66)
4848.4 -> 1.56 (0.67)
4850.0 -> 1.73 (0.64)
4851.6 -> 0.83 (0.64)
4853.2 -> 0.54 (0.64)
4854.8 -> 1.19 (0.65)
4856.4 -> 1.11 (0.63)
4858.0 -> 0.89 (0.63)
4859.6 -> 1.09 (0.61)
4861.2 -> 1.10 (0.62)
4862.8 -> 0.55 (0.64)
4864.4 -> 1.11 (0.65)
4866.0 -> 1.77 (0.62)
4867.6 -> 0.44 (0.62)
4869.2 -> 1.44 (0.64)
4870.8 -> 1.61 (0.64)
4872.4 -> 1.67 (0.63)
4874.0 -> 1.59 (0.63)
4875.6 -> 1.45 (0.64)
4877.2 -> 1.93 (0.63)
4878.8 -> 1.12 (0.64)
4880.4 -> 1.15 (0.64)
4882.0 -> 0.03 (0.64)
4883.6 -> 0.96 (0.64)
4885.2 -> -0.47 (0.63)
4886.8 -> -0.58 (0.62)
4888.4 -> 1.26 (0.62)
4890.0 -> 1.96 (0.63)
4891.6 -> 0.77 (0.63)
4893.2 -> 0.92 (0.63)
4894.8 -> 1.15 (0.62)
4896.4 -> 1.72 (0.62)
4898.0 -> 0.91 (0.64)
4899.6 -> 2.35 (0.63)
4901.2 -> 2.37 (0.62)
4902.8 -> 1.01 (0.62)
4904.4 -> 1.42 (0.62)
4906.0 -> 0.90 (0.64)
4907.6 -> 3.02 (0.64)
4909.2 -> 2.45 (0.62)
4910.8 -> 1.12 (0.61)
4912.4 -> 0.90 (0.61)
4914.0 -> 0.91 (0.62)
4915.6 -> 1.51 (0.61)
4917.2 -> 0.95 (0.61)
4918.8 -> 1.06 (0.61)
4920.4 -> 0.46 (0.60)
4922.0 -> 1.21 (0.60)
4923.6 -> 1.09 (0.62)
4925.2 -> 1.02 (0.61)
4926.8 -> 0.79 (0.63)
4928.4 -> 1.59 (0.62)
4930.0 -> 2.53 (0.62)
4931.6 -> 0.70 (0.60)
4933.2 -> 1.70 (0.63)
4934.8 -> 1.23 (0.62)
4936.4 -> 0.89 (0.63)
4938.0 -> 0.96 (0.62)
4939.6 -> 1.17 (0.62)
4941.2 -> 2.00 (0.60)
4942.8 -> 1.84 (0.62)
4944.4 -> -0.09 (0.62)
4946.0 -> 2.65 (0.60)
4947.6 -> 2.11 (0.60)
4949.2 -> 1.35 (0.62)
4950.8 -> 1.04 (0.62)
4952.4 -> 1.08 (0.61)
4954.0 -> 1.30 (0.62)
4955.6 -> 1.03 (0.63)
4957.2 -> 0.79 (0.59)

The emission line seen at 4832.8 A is [O II] 3727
